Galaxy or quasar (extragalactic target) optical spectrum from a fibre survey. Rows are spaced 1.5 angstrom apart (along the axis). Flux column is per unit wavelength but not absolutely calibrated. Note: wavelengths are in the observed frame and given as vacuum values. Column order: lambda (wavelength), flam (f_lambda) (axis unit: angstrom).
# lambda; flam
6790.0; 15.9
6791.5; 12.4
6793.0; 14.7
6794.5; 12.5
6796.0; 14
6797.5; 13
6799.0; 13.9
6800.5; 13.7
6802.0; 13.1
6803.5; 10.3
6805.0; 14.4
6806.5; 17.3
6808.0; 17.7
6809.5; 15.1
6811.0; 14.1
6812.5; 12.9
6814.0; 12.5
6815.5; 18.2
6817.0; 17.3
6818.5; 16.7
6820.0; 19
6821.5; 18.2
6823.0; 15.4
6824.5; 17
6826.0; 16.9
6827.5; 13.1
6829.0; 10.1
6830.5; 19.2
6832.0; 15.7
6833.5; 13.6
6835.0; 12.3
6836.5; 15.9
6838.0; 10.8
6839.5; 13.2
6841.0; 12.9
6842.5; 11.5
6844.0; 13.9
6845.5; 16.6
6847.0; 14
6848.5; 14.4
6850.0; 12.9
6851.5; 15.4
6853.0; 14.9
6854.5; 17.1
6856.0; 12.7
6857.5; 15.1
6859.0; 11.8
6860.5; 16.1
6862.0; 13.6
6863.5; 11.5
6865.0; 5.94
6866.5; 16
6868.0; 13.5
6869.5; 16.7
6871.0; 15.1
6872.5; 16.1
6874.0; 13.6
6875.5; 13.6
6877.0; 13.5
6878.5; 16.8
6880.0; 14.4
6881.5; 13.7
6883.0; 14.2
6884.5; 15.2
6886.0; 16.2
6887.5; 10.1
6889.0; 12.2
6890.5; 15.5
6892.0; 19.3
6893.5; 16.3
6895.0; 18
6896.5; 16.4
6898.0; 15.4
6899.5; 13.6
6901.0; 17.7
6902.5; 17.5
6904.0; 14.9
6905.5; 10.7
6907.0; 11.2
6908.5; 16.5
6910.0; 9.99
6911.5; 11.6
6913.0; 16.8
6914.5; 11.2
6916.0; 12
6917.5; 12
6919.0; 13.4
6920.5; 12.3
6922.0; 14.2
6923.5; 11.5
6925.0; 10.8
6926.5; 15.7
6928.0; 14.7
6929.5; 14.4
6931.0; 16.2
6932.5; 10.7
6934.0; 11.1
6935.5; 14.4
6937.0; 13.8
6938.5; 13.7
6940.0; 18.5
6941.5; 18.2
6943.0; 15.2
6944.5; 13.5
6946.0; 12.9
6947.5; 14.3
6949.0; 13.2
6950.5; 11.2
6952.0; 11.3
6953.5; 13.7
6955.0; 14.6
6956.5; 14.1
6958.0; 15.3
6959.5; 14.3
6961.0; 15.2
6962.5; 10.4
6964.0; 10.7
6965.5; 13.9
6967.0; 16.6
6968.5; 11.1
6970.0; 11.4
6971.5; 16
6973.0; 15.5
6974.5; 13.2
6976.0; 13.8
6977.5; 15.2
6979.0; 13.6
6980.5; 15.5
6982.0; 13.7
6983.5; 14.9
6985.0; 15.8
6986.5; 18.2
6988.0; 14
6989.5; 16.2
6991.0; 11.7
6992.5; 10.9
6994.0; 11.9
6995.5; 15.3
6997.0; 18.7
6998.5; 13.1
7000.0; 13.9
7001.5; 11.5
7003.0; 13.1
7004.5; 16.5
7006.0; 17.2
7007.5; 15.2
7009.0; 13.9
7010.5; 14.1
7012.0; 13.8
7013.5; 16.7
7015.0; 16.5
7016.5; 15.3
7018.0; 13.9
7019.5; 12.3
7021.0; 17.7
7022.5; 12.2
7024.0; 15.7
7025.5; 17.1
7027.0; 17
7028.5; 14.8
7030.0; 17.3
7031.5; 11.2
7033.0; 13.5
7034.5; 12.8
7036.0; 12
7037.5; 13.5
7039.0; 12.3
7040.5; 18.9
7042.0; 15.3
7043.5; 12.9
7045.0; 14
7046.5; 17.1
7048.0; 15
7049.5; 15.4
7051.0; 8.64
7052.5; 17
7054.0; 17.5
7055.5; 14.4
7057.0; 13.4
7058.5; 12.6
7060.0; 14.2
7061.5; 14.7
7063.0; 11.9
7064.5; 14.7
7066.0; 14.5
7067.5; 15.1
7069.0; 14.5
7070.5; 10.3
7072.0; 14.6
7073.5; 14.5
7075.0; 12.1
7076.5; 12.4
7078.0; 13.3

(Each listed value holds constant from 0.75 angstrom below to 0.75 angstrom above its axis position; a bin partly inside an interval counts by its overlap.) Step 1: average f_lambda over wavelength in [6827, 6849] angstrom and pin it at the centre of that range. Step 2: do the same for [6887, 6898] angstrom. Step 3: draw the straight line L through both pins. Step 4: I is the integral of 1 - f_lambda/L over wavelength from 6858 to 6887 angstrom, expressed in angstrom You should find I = 1.7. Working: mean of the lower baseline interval 13.8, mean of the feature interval 14.1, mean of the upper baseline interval 15.5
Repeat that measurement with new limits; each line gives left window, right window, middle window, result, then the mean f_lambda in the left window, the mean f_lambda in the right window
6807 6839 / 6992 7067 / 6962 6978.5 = 1.4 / 15.3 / 14.5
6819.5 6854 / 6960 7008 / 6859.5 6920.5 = 1.3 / 14.6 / 14.2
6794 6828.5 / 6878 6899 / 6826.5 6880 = 4.0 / 15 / 15.2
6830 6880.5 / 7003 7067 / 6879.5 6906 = -1.7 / 14.1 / 14.6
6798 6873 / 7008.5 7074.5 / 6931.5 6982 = 2.2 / 14.5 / 14.4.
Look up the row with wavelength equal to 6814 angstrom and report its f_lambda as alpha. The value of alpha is 12.5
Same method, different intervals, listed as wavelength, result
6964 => 10.7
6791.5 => 12.4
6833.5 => 13.6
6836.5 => 15.9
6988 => 14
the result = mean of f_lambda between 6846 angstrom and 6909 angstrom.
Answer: 14.5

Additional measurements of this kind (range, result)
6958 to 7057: 14.4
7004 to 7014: 15.3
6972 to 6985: 14.5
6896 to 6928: 13.6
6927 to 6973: 13.9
